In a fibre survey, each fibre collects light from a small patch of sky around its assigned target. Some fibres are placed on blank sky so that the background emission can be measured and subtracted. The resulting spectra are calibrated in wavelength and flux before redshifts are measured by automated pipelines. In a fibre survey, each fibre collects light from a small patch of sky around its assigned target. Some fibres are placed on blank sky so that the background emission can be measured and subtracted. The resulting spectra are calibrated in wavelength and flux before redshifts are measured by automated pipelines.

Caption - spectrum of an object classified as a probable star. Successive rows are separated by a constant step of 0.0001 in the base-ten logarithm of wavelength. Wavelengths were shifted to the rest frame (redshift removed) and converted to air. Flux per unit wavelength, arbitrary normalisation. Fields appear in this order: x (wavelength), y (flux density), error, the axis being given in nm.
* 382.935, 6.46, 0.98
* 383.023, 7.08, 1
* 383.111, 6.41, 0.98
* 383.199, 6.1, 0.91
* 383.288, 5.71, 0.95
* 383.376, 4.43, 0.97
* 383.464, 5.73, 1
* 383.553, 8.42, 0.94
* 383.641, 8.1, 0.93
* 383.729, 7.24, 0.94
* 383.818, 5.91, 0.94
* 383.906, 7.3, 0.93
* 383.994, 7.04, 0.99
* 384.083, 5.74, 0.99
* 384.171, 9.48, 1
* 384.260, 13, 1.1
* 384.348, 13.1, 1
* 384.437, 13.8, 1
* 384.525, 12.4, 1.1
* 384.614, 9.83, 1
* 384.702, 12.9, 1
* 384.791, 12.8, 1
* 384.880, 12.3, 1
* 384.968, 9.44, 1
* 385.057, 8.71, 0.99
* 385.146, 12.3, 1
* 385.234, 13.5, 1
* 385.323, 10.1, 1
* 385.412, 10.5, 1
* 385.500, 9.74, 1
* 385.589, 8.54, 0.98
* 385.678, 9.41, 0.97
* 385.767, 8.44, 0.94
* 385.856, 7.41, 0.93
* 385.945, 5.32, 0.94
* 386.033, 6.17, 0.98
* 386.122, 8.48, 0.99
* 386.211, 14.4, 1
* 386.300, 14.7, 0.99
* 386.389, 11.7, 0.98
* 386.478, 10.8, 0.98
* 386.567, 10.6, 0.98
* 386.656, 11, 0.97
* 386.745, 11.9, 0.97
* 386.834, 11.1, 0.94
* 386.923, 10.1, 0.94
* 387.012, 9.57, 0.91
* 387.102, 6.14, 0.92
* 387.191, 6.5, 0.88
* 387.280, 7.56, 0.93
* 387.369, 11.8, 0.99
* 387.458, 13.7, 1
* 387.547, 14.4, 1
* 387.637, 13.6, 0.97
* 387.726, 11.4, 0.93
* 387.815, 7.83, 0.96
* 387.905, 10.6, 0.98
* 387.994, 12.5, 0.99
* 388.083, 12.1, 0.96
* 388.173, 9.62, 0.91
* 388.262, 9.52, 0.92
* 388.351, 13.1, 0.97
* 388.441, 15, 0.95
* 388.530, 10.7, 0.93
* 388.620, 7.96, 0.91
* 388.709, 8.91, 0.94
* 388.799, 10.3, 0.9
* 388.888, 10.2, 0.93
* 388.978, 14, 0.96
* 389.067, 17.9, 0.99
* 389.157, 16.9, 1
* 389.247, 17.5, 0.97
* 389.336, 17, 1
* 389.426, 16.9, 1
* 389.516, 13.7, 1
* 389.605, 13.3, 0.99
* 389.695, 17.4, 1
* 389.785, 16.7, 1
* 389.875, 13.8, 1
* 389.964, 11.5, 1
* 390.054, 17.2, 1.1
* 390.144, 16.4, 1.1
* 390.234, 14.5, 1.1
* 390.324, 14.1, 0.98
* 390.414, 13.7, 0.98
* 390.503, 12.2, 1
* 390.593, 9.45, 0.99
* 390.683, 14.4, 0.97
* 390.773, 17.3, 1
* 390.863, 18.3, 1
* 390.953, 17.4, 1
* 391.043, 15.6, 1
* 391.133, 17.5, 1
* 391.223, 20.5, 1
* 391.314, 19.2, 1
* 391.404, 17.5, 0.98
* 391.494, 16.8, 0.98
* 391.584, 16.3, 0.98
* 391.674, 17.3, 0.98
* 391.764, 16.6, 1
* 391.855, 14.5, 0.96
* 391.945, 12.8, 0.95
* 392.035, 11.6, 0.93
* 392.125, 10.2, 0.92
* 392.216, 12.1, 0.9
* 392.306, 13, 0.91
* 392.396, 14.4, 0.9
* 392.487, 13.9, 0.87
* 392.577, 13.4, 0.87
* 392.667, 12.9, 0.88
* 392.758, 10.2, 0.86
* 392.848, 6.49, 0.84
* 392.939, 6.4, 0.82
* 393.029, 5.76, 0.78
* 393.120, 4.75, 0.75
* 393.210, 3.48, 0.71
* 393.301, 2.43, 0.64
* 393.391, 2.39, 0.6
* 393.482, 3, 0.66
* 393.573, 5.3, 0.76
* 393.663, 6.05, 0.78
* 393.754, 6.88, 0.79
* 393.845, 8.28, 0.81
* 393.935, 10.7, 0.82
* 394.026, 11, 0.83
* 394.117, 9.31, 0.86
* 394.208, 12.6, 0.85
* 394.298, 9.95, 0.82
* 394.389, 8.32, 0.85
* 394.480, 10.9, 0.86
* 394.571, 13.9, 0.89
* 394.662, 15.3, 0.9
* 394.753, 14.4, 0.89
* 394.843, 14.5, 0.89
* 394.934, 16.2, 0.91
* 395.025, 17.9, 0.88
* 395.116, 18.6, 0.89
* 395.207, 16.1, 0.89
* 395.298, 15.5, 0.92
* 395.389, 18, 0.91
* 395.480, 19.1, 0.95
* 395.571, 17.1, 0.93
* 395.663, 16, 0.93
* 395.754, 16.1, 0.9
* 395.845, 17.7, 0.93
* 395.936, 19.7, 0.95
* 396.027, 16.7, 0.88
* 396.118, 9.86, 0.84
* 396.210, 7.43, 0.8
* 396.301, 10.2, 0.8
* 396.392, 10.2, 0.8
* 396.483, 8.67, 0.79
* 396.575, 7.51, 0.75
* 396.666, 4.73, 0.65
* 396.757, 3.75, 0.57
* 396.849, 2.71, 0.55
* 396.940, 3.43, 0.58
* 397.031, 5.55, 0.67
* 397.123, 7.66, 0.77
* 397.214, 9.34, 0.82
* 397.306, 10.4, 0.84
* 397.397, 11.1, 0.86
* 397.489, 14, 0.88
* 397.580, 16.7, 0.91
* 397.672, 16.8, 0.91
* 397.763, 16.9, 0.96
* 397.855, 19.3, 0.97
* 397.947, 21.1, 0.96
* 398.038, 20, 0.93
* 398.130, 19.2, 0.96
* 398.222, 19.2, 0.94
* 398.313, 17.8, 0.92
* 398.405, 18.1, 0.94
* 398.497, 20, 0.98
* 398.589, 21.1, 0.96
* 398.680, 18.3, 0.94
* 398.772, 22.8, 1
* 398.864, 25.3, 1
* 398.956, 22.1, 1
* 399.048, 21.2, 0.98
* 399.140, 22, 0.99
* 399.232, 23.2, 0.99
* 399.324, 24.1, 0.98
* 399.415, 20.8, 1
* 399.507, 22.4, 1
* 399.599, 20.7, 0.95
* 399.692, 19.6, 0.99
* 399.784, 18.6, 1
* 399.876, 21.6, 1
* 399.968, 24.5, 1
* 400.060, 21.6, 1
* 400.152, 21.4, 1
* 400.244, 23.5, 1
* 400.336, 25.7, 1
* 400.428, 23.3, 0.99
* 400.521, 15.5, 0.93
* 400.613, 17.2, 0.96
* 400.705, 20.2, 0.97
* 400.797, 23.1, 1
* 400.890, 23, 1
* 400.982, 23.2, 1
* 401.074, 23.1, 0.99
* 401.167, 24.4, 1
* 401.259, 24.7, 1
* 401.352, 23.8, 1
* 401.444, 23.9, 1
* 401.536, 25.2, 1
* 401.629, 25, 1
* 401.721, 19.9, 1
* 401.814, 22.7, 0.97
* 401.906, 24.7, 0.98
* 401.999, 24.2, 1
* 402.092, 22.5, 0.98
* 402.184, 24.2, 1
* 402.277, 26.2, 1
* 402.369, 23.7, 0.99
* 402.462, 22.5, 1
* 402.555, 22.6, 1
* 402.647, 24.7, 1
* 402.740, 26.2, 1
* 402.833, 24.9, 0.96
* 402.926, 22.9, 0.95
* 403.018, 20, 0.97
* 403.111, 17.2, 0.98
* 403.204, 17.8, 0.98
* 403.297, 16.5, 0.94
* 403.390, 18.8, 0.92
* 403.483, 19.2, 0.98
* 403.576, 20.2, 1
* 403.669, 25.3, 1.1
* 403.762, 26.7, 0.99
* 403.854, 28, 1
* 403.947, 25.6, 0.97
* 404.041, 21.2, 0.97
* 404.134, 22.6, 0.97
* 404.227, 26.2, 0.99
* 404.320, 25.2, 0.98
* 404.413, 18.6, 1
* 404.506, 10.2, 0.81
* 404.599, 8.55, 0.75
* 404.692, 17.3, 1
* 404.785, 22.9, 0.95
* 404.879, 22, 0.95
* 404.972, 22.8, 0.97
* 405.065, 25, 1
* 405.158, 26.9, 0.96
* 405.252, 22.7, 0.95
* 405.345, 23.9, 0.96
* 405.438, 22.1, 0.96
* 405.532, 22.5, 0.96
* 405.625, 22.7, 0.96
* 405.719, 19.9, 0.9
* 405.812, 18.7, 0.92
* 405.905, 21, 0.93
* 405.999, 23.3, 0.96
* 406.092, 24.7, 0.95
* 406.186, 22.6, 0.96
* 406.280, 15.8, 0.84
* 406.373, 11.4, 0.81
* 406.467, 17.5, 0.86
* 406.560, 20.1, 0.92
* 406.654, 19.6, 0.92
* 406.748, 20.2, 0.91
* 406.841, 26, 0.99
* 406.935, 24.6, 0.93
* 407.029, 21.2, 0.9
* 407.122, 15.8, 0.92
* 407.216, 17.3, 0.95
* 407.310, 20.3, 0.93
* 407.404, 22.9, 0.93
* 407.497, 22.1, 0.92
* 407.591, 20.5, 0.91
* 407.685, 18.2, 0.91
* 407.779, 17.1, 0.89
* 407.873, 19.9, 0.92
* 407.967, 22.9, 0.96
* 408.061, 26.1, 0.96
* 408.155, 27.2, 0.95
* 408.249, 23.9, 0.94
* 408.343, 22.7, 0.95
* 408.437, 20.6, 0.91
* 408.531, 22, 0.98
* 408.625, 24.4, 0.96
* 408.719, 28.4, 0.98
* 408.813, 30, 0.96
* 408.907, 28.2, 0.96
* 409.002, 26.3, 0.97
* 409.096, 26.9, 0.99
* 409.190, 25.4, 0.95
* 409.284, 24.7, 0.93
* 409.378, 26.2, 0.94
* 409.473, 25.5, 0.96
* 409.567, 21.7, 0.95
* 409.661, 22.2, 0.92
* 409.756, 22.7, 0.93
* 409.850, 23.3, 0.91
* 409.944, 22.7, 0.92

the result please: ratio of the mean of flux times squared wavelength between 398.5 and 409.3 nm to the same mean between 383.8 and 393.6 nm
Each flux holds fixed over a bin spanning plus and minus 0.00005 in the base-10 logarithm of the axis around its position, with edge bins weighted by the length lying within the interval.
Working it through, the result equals 2.0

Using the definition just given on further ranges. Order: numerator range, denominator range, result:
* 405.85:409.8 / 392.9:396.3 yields 2.07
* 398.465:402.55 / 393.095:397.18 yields 2.16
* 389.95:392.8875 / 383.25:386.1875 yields 1.63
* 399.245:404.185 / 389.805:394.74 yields 1.96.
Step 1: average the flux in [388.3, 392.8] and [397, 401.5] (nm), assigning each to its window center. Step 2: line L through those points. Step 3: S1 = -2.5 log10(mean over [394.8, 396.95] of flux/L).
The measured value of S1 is 0.33 mag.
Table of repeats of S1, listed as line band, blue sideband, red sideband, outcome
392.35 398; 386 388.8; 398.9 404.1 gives 0.46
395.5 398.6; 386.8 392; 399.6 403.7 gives 0.38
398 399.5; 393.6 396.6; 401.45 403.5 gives -0.19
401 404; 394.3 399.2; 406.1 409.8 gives -0.23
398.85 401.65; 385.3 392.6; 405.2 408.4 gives -0.23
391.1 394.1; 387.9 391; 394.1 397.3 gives 0.19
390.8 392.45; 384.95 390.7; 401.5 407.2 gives -0.12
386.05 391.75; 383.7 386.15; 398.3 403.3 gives -0.03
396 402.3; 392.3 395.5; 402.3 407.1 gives -0.13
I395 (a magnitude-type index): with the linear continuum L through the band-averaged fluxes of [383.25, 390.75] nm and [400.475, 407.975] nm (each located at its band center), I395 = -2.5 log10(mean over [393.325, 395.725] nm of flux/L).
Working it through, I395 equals 0.29 mag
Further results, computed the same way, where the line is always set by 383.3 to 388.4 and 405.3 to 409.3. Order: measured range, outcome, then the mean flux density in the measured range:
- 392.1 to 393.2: 0.34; 10.1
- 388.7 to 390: -0.21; 14.6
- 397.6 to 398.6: -0.12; 18.9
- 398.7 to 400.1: -0.24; 22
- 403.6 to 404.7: -0.06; 21.4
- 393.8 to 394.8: 0.29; 11.4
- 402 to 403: -0.23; 23.9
